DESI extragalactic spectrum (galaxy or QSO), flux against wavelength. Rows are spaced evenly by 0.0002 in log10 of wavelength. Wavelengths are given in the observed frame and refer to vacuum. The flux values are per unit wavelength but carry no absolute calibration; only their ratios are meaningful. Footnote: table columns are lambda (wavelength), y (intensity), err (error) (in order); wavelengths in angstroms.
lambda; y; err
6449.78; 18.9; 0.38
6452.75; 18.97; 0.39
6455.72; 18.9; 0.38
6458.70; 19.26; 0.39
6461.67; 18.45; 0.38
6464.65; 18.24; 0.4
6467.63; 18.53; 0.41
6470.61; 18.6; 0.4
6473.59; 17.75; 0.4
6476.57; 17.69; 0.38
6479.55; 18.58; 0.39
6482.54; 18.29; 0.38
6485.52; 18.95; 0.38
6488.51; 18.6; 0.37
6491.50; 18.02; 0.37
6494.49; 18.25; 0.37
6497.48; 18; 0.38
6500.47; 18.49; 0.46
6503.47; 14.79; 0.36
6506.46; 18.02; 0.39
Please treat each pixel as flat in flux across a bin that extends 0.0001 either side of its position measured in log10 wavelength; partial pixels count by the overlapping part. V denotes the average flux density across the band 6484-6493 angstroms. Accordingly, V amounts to 18.5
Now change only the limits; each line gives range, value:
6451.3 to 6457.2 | 18.9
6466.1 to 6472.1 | 18.6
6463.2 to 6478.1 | 18.2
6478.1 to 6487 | 18.6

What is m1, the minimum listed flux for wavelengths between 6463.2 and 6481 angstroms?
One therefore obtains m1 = 17.69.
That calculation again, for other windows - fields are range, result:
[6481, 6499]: 18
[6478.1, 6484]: 18.29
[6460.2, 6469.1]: 18.24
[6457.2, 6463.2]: 18.45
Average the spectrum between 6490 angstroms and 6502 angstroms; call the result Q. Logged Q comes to 18.2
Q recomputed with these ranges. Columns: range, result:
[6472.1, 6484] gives 18.1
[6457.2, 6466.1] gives 18.6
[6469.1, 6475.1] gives 18.2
